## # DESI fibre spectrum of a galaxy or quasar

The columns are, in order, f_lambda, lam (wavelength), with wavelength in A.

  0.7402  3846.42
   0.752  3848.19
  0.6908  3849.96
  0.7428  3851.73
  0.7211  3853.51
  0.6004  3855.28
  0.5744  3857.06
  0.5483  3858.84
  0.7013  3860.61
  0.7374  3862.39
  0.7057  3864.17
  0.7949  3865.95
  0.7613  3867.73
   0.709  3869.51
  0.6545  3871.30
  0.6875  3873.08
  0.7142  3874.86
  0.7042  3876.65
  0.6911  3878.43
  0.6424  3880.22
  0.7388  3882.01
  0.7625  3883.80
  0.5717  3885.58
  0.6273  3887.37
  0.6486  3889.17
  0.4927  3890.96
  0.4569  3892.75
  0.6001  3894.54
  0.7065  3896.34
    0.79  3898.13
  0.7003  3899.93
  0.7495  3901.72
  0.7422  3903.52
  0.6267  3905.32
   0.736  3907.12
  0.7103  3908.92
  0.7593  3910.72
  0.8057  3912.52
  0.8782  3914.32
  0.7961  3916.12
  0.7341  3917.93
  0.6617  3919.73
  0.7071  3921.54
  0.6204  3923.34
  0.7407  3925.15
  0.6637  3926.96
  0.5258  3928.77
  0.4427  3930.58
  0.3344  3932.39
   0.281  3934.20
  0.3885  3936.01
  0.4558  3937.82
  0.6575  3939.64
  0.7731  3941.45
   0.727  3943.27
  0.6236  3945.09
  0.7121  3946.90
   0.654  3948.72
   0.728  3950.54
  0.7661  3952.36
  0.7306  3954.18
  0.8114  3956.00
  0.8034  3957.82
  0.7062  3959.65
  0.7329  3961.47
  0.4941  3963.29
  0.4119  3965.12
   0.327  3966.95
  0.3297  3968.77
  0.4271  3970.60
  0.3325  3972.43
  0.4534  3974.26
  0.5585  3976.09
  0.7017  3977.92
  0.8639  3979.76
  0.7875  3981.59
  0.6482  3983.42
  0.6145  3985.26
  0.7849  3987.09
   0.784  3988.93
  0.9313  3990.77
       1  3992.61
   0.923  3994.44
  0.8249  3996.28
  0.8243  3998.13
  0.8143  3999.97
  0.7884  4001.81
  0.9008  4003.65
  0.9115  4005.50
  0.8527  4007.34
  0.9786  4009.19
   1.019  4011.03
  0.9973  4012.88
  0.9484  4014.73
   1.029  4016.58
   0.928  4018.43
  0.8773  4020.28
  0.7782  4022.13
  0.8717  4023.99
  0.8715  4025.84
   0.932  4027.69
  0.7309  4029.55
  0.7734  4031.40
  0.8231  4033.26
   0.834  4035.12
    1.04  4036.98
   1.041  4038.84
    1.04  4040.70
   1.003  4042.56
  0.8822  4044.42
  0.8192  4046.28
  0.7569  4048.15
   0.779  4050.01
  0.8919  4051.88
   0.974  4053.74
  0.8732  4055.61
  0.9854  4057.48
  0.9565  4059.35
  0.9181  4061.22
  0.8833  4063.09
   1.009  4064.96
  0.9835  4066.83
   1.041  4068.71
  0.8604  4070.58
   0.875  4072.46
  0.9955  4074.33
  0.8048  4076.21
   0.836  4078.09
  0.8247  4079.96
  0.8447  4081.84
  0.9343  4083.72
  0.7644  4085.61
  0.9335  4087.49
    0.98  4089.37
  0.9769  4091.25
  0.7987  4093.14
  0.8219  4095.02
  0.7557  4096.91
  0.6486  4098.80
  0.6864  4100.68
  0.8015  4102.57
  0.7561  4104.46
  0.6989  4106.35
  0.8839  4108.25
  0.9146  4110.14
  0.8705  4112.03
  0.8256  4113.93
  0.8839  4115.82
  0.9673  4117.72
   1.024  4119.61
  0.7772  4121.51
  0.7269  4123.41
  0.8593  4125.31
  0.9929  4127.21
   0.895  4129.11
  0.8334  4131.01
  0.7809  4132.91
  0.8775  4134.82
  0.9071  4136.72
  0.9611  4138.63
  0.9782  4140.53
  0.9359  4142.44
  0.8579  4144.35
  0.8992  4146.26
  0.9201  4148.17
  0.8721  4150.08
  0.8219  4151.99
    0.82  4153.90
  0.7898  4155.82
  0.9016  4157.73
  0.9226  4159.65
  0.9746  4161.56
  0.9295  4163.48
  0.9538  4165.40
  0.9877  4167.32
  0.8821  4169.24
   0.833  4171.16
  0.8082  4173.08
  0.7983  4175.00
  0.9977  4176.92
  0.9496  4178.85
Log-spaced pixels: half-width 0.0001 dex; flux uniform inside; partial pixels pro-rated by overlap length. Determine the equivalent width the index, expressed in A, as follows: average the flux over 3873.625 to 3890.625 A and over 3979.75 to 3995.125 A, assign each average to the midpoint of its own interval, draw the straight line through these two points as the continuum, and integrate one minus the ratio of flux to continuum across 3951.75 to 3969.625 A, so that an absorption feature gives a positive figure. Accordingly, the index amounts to 3.8 A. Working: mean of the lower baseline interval 0.672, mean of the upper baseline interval 0.811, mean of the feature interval 0.61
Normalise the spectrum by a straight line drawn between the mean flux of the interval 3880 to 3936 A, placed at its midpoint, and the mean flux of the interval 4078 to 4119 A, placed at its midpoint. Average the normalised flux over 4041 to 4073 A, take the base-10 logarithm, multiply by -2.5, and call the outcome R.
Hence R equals -0.15 mag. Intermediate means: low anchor 0.649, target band 0.914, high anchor 0.838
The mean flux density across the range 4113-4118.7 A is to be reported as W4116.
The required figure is 0.895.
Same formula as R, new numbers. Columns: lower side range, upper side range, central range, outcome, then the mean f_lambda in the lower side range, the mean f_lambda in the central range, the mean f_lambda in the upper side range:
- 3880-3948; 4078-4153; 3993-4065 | -0.17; 0.647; 0.899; 0.859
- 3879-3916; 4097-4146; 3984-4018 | -0.16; 0.69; 0.883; 0.853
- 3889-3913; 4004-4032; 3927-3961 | 0.23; 0.679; 0.621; 0.901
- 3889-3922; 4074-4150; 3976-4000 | -0.04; 0.701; 0.797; 0.86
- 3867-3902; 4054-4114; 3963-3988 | 0.35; 0.669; 0.554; 0.868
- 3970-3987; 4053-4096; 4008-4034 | -0.21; 0.611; 0.897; 0.907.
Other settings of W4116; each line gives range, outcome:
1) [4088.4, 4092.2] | 0.978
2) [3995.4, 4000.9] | 0.82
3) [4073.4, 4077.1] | 0.9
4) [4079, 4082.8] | 0.837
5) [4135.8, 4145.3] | 0.928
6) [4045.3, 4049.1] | 0.79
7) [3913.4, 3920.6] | 0.768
